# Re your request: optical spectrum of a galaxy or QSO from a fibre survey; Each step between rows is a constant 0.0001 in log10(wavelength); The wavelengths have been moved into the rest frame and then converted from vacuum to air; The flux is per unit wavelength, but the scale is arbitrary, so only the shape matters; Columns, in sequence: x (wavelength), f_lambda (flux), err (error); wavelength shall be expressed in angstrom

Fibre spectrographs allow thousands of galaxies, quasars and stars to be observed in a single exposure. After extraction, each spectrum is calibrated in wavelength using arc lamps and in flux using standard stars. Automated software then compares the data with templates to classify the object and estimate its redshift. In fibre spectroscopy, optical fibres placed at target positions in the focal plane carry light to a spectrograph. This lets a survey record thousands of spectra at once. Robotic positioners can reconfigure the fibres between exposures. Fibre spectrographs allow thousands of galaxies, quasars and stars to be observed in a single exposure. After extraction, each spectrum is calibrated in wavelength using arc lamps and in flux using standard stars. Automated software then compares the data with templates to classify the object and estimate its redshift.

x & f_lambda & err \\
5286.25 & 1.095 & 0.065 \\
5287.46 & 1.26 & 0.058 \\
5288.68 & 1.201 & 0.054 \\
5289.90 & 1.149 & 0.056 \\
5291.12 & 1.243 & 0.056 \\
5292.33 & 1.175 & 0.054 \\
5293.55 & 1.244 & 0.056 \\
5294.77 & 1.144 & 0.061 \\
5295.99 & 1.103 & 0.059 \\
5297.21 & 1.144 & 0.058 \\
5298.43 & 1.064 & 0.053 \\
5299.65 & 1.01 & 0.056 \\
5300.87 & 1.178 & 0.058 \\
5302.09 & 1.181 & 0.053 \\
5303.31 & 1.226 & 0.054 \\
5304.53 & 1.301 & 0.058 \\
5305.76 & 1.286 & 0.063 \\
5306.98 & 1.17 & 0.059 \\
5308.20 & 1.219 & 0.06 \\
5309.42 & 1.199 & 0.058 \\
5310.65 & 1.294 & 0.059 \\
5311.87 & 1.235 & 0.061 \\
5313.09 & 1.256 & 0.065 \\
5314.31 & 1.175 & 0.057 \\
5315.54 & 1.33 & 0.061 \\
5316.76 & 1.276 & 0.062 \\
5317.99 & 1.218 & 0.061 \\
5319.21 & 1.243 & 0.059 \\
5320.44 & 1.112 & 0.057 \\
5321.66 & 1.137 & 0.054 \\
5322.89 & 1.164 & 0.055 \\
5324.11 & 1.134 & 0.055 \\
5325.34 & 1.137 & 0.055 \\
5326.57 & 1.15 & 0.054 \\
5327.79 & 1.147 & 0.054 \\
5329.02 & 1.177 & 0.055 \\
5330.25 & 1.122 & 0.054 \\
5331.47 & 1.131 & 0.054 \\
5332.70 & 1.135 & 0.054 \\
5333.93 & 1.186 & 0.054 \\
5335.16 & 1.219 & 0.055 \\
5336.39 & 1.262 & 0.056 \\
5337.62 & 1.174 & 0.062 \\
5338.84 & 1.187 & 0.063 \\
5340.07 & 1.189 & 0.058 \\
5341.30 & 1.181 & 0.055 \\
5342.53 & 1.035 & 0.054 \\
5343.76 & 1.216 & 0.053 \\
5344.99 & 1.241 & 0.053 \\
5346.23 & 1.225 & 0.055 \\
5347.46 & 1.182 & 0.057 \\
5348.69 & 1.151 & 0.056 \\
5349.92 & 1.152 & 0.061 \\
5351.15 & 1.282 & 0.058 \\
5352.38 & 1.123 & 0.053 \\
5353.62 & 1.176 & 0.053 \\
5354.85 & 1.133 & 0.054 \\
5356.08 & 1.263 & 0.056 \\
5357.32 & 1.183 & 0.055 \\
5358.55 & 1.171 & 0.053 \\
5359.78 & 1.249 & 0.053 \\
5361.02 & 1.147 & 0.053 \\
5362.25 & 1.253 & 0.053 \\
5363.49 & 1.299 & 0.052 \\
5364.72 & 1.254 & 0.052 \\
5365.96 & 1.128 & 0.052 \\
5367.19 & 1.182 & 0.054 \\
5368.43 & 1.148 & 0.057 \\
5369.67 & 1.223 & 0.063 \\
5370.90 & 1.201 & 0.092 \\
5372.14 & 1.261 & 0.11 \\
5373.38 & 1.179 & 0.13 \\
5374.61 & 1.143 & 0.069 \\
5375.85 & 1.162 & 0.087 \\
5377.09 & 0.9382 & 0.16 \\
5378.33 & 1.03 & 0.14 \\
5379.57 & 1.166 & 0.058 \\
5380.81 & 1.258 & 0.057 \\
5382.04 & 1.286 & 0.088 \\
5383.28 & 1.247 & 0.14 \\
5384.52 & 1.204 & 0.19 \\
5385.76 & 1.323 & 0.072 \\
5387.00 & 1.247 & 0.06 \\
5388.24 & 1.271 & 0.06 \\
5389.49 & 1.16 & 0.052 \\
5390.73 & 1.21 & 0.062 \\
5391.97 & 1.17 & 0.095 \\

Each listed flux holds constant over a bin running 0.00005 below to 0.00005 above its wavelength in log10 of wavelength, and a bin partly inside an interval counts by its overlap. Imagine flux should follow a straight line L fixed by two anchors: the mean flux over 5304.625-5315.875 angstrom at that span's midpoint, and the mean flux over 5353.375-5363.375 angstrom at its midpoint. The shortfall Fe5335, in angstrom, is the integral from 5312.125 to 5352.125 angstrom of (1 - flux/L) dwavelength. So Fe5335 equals 1.3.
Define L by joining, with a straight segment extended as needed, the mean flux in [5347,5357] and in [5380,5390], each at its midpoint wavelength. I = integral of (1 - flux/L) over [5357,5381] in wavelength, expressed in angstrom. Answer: 0.8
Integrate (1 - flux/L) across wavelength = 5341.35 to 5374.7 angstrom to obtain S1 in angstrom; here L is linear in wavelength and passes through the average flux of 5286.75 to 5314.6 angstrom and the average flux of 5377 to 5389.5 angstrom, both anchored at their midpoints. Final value 0.2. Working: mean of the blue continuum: 1.19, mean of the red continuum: 1.21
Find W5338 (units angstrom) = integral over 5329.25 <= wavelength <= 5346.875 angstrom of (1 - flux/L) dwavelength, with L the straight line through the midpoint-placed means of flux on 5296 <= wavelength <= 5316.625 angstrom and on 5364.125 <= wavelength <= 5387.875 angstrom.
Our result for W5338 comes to 0.27 angstrom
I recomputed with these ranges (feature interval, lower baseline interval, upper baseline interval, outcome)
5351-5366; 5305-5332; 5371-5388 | -0.16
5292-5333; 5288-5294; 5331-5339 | 0.37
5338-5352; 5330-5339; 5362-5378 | -0.06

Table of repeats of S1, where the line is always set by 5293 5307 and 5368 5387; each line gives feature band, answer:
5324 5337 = 0.1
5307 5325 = -0.6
